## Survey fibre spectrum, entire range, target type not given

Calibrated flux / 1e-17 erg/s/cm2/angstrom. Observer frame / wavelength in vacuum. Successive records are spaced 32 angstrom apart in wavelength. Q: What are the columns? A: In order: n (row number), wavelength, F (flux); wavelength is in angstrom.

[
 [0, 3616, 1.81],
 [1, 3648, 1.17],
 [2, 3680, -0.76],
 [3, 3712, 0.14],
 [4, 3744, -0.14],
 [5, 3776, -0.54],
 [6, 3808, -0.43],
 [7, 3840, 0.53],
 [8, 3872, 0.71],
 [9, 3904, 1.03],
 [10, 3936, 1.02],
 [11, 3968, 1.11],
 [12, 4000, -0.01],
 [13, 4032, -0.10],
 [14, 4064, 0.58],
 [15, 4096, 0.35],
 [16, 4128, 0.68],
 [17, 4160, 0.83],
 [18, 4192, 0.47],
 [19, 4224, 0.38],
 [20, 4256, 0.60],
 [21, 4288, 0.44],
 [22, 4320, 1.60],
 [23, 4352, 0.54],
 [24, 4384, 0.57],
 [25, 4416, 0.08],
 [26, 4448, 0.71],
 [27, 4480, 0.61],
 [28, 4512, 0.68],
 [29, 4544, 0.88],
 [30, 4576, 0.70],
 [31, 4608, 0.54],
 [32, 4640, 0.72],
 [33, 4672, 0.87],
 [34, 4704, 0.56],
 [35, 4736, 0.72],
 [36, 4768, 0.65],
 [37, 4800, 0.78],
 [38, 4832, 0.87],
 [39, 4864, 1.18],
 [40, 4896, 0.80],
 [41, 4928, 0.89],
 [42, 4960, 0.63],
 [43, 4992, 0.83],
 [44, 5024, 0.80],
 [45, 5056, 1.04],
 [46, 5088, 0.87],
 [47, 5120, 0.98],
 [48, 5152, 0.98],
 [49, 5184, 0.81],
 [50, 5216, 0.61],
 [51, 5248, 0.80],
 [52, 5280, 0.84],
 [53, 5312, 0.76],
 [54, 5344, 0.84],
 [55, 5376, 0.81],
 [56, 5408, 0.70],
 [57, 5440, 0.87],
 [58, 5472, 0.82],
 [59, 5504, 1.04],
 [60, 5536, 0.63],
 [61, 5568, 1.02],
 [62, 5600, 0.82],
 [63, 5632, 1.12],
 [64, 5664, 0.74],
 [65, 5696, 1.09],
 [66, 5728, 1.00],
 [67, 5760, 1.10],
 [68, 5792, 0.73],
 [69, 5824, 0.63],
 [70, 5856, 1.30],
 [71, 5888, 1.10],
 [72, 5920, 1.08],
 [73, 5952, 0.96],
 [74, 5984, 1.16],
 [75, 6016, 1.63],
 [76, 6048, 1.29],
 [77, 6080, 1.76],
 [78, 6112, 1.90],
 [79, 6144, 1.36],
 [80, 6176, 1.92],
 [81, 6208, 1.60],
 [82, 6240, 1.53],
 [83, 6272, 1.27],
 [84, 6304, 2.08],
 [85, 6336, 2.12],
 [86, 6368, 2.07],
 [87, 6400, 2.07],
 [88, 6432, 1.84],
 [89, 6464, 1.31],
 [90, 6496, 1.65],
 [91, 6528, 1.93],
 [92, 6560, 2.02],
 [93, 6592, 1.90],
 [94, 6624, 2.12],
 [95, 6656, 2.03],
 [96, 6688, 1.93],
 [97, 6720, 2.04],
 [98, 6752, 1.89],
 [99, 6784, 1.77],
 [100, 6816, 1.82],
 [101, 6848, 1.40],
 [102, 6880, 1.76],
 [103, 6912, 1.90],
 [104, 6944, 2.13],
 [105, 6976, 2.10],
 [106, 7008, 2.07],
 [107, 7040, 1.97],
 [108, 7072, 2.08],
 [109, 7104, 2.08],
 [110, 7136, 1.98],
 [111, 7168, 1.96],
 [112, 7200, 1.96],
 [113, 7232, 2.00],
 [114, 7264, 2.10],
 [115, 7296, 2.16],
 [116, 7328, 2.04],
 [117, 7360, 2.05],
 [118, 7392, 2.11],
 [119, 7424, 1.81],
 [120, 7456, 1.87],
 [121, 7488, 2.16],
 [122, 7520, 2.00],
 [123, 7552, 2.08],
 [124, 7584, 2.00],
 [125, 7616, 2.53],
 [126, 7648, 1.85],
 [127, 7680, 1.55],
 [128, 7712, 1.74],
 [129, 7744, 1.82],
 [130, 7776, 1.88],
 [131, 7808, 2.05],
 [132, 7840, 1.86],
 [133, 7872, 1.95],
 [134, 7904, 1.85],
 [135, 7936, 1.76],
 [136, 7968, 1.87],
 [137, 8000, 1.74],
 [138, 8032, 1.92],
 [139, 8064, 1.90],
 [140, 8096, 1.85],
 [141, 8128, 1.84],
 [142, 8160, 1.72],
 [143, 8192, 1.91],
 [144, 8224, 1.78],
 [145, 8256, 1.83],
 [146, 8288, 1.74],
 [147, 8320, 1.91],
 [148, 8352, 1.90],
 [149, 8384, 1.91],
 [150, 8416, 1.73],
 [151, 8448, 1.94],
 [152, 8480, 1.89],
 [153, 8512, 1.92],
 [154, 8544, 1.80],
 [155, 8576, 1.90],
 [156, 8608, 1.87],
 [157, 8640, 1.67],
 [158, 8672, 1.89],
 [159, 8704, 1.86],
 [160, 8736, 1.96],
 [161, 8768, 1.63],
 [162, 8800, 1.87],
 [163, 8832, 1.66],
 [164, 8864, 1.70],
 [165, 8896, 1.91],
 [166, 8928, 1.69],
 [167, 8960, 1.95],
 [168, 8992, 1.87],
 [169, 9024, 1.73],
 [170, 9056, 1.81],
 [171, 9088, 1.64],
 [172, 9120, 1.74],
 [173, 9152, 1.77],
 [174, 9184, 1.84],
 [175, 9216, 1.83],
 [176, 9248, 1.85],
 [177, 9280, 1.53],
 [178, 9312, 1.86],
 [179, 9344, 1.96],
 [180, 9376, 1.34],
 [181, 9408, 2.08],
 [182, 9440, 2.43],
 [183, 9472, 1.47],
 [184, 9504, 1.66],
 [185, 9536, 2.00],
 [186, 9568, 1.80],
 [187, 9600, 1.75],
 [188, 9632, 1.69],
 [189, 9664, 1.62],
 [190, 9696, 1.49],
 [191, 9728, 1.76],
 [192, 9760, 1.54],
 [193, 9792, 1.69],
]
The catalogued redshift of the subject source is 0.578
